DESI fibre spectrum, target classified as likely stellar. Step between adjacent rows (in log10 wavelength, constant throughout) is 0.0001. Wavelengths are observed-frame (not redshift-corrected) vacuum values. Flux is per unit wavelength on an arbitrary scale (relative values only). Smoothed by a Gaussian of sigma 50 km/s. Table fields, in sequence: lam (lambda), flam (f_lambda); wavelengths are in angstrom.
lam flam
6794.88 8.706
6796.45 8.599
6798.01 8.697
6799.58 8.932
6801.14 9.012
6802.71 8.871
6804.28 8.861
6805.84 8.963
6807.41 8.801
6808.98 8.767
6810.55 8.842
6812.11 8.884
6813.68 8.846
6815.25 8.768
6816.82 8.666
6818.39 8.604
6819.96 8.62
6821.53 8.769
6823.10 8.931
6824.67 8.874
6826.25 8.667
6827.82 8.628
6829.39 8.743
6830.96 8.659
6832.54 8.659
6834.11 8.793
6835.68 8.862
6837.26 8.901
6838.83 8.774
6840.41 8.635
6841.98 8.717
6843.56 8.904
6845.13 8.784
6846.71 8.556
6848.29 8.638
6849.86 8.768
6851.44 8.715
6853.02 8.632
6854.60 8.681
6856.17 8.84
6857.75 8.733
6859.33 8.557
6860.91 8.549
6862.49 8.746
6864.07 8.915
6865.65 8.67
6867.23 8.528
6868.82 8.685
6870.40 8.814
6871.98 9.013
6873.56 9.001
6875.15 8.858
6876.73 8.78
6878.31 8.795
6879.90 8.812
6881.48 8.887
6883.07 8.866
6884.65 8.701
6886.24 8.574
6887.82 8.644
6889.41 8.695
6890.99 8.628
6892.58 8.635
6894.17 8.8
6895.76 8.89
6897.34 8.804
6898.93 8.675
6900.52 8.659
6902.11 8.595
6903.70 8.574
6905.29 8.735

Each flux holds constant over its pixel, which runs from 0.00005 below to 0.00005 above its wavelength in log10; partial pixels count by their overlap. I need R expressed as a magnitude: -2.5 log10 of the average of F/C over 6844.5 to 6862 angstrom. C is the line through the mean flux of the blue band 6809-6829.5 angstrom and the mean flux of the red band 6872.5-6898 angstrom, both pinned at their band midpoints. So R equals 0.011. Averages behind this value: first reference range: 8.76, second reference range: 8.78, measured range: 8.68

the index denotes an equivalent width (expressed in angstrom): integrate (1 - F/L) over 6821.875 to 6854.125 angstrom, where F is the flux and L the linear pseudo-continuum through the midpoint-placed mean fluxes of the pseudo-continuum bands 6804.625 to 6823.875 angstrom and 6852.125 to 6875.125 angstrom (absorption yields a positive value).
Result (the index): 0.1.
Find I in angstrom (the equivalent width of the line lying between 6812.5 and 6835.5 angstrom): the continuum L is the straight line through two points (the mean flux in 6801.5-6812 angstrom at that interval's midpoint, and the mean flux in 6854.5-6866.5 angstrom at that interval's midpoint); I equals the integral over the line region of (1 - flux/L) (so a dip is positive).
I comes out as 0.2 angstrom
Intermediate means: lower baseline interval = 8.86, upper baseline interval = 8.72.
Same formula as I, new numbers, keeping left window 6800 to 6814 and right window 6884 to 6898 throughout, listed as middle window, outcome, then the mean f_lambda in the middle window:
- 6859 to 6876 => 0.0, 8.76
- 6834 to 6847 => 0.1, 8.78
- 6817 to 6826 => 0.1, 8.74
